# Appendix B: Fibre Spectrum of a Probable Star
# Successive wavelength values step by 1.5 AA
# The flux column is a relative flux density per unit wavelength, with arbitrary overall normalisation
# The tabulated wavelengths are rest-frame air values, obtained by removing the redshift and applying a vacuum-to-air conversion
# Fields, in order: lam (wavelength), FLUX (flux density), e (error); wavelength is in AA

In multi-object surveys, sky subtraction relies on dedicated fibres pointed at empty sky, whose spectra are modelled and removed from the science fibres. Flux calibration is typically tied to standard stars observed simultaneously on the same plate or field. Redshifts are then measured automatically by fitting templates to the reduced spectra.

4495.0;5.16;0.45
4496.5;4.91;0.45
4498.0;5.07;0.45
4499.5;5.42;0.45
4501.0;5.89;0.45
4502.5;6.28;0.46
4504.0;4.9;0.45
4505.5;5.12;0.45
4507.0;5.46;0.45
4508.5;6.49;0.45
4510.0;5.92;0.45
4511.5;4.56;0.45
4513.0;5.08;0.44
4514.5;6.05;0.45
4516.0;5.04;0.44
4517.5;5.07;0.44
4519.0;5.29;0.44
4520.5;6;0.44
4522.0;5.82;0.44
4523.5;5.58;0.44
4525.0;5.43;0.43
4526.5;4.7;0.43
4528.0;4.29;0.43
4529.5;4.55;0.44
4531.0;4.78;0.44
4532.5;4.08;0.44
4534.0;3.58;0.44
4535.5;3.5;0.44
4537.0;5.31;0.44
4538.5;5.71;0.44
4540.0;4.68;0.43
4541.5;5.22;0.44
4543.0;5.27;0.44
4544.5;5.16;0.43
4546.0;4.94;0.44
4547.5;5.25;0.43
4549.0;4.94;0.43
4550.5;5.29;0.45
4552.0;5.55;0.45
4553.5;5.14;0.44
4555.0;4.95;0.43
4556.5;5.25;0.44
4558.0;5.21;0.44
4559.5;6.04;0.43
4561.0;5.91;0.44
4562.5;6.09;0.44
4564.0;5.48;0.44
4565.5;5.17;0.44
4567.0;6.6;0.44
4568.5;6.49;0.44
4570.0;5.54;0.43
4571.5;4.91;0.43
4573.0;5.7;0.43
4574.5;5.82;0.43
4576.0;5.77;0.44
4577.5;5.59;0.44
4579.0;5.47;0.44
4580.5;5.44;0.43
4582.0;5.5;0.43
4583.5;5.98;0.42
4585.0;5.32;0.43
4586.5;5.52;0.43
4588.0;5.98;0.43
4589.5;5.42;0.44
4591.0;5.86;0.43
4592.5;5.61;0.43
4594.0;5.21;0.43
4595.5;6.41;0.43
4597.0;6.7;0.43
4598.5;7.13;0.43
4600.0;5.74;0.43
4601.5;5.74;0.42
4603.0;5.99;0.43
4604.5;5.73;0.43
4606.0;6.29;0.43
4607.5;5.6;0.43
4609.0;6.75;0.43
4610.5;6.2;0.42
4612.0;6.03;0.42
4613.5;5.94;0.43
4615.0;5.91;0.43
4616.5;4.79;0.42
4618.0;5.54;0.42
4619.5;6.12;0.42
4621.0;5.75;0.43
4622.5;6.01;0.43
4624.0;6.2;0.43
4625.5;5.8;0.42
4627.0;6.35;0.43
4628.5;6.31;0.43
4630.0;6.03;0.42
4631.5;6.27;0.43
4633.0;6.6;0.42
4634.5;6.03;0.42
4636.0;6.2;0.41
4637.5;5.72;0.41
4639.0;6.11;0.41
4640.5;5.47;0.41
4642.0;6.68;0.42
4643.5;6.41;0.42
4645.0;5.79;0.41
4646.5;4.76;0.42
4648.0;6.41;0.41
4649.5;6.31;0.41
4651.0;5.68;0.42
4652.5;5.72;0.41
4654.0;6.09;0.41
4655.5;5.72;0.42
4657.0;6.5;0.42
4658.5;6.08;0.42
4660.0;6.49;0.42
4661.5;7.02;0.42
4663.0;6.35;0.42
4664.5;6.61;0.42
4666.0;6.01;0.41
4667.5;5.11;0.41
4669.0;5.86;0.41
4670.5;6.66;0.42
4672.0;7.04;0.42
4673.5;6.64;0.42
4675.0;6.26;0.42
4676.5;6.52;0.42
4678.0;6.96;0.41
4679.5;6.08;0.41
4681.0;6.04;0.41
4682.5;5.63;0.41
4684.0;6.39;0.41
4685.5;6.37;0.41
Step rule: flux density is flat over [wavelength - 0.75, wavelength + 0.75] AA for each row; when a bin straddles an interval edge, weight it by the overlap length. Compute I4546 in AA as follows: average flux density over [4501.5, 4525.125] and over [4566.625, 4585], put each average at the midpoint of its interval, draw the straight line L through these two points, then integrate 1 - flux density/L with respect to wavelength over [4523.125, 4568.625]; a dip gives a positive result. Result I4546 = 3.8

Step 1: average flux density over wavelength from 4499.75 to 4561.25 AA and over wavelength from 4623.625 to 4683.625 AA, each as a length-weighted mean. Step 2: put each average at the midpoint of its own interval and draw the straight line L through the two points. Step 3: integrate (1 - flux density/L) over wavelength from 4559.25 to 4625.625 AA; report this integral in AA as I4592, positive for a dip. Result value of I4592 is -1.8 AA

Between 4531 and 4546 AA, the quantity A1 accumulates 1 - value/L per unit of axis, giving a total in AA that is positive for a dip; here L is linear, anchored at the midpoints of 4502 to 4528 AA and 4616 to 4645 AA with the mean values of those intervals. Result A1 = 2.2 AA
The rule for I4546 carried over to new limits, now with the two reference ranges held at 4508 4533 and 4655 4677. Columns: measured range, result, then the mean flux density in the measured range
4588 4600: -0.5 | 6.03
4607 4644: -0.1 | 6.03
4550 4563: 0.0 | 5.48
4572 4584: 0.0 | 5.64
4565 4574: -0.3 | 5.75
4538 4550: 0.6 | 5.14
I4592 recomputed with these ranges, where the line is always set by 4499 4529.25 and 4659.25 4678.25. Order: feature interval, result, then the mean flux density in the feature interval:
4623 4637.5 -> 0.0 AA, 6.17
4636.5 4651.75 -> 0.8 AA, 5.94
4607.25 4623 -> 0.5 AA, 5.88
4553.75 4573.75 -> 0.3 AA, 5.63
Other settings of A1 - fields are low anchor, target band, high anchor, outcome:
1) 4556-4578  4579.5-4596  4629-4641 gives 0.5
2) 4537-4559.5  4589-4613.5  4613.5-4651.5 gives -1.5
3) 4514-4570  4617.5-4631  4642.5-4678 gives -0.3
